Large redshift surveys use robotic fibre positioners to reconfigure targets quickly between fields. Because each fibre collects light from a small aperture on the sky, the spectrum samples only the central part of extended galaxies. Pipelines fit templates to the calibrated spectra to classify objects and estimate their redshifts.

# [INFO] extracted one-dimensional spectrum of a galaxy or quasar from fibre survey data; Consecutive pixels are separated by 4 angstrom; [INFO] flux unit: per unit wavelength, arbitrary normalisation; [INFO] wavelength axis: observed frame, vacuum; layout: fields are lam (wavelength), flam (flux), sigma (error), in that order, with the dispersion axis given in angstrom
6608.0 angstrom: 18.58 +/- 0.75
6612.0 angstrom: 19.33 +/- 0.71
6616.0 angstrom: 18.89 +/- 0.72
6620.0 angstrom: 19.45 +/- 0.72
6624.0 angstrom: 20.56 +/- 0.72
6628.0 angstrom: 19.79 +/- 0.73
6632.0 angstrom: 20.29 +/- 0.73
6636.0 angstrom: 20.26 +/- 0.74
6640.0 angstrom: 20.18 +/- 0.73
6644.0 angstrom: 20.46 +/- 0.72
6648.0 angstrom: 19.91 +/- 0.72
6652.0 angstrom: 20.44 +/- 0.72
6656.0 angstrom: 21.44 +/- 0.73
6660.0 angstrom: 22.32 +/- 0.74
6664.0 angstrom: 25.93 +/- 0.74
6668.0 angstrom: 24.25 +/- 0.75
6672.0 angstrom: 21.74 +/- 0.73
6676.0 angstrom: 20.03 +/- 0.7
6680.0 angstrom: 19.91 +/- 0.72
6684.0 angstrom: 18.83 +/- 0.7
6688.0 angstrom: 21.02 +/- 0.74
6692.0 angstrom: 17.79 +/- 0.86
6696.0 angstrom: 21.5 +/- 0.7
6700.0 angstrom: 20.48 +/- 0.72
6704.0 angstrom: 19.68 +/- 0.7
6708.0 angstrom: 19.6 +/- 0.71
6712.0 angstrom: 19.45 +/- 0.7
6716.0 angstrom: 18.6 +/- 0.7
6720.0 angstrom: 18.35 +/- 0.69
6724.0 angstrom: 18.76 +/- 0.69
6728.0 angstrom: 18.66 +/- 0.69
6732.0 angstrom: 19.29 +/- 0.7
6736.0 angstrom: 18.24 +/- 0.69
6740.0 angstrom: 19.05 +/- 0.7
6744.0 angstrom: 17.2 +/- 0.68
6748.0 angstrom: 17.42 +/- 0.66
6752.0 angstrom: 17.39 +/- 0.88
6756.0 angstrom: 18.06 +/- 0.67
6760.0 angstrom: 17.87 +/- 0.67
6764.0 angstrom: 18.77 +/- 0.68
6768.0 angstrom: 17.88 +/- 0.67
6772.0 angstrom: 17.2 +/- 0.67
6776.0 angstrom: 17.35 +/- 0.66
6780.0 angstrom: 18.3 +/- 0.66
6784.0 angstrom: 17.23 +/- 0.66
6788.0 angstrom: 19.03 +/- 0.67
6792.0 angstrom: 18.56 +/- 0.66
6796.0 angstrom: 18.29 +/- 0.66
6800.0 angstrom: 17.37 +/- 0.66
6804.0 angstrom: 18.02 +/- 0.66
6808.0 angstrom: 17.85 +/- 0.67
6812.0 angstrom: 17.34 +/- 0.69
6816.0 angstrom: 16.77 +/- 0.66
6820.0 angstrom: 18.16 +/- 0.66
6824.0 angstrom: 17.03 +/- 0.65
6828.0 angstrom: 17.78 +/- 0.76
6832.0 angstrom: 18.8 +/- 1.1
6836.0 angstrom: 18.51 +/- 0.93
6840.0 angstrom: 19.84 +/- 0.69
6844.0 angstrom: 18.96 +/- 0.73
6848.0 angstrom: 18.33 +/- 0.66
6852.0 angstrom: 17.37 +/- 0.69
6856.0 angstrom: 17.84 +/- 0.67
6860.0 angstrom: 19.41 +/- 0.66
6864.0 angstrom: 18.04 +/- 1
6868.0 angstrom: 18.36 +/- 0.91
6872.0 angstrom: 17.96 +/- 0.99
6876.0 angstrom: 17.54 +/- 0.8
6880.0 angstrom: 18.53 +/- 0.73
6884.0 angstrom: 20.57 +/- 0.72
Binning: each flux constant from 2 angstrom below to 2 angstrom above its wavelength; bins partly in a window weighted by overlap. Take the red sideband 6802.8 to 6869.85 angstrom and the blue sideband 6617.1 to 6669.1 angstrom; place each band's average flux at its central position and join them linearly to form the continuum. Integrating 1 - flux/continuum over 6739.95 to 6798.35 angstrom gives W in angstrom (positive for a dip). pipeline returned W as 3.7 angstrom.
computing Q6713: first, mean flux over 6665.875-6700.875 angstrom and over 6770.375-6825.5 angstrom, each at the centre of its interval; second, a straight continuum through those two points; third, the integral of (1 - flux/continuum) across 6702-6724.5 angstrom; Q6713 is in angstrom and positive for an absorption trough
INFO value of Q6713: 0.9 angstrom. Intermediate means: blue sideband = 20.6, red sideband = 17.8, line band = 19.1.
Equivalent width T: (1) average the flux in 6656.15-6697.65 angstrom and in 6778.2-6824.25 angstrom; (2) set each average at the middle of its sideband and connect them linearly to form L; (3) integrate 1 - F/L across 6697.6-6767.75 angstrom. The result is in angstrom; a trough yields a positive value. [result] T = 4.0 angstrom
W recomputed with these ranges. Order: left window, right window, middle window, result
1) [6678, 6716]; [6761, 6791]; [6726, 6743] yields 0.17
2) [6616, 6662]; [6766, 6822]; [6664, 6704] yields -2.40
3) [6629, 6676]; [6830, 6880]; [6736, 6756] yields 2.21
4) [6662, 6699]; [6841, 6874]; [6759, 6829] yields 5.56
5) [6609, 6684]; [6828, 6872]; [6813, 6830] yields 1.24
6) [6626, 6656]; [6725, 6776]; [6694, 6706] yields -0.92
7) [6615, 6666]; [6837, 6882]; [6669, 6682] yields -0.27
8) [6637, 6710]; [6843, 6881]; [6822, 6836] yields 0.53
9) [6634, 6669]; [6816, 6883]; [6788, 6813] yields 1.41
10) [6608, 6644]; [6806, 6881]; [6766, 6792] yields 1.02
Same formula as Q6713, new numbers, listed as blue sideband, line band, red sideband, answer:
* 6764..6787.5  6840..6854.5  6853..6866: -0.1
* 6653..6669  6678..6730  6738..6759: 2.9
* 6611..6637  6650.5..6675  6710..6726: -4.1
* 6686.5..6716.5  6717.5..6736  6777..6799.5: 0.6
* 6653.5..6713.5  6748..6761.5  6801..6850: 1.2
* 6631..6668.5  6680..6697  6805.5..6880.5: 0.9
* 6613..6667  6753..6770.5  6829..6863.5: 1.3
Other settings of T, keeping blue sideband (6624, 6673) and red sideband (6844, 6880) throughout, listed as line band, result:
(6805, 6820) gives 1.14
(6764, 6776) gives 1.13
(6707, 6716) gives 0.49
